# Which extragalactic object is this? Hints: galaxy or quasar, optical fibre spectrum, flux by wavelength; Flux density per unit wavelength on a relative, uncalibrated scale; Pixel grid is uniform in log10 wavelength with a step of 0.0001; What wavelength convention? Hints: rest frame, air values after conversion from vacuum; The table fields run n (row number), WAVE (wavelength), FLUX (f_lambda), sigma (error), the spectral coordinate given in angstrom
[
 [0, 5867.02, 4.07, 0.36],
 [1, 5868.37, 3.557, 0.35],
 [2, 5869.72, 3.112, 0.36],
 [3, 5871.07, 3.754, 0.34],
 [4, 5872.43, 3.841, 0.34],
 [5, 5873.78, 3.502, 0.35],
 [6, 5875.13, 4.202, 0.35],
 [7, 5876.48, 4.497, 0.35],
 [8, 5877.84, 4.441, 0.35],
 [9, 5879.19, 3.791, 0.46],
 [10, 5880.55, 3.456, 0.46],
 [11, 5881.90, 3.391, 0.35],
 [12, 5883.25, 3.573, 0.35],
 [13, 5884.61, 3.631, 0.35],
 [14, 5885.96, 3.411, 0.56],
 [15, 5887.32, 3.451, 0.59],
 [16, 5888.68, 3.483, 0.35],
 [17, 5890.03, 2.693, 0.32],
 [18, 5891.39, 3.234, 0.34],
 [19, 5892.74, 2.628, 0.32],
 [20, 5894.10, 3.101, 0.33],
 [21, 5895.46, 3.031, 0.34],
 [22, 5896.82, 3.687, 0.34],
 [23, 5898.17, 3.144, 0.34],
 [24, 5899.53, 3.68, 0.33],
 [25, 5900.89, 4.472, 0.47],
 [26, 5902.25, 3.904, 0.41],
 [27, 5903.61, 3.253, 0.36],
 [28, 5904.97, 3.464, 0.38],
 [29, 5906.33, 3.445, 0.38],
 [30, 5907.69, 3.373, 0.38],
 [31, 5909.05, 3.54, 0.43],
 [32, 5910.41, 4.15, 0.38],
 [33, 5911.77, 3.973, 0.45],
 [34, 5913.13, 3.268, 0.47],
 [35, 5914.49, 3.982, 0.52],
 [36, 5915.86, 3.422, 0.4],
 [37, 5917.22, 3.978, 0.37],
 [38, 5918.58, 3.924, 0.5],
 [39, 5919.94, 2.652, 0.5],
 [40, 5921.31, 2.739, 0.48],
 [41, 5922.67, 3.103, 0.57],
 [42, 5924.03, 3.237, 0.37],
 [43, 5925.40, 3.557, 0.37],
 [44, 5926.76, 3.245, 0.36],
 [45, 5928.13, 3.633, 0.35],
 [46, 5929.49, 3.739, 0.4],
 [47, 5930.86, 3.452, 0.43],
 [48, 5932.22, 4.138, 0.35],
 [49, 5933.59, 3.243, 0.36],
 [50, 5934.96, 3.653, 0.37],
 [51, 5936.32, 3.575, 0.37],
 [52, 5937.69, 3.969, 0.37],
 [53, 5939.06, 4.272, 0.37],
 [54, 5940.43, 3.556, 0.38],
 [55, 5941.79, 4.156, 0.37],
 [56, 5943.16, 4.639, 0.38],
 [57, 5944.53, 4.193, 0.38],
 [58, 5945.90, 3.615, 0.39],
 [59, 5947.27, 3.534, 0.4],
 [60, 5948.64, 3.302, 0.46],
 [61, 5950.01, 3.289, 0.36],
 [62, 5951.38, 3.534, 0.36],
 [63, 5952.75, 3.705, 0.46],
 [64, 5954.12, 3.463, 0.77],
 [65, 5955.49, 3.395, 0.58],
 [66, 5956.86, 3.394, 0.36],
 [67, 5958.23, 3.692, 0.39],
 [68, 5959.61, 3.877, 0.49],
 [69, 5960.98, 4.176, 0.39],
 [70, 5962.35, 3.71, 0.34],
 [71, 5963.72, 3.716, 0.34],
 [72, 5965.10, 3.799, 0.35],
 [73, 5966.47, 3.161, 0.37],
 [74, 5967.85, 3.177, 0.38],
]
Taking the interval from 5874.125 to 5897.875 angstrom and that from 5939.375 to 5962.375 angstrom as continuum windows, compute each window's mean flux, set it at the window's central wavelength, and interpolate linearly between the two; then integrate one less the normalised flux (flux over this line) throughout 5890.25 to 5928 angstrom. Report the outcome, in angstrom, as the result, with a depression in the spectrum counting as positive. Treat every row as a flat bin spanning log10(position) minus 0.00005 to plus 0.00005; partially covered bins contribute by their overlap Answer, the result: 1.5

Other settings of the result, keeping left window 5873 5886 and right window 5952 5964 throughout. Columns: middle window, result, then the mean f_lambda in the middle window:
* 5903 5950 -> 1.5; 3.61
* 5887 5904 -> 1.9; 3.37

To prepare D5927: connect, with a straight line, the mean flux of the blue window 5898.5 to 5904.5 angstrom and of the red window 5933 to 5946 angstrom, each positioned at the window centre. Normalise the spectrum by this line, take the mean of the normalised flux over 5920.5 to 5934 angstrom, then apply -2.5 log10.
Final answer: 0.14 mag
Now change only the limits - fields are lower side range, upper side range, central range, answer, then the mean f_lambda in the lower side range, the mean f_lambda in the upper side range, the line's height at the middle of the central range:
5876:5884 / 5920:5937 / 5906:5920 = -0.03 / 3.84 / 3.41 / 3.55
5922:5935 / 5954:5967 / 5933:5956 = -0.04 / 3.49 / 3.65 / 3.57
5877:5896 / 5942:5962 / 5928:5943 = -0.05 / 3.39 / 3.71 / 3.63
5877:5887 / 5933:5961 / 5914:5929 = 0.09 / 3.67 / 3.72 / 3.7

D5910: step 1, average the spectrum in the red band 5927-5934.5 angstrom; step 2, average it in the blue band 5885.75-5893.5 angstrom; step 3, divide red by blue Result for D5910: 1.15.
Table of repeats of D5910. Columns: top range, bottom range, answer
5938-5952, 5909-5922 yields 1.07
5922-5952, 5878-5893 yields 1.08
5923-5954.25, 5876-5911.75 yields 1.04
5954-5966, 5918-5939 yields 1.06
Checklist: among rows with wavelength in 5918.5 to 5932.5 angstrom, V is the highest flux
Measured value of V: 4.138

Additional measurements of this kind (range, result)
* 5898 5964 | 4.639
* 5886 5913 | 4.472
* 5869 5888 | 4.497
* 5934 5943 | 4.272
